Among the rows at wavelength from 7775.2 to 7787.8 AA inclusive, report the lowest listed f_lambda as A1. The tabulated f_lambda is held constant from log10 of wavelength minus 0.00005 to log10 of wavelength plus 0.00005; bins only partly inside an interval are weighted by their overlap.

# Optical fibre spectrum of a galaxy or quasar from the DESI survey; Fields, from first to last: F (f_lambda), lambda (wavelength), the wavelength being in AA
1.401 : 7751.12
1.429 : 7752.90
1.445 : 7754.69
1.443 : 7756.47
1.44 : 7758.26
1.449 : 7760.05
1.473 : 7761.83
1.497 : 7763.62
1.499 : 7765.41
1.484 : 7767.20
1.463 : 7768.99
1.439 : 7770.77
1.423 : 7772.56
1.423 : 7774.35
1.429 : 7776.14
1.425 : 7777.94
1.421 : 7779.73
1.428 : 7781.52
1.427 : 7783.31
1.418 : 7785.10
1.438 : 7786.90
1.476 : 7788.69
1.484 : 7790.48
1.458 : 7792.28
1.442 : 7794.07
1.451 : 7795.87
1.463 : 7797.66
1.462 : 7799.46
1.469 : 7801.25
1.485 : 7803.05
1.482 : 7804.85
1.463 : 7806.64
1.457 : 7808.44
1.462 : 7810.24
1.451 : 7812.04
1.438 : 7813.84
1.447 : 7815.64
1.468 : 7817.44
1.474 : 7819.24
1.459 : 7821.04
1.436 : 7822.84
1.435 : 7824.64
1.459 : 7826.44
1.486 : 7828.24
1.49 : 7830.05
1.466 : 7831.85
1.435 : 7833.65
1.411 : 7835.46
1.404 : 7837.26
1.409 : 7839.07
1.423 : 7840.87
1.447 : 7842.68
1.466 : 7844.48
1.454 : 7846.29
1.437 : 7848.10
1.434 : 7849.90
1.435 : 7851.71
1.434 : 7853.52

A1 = 1.418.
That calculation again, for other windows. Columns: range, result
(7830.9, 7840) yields 1.404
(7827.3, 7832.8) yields 1.466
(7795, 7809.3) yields 1.451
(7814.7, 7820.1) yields 1.447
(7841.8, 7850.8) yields 1.434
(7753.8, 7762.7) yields 1.44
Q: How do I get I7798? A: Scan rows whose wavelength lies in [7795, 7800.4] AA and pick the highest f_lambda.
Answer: 1.463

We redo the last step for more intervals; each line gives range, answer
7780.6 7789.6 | 1.476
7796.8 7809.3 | 1.485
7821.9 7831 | 1.49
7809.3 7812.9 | 1.462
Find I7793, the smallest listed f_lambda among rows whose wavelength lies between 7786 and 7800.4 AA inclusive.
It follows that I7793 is 1.438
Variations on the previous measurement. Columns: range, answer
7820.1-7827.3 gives 1.435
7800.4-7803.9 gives 1.469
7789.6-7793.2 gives 1.458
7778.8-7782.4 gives 1.421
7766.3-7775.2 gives 1.423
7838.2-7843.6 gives 1.409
